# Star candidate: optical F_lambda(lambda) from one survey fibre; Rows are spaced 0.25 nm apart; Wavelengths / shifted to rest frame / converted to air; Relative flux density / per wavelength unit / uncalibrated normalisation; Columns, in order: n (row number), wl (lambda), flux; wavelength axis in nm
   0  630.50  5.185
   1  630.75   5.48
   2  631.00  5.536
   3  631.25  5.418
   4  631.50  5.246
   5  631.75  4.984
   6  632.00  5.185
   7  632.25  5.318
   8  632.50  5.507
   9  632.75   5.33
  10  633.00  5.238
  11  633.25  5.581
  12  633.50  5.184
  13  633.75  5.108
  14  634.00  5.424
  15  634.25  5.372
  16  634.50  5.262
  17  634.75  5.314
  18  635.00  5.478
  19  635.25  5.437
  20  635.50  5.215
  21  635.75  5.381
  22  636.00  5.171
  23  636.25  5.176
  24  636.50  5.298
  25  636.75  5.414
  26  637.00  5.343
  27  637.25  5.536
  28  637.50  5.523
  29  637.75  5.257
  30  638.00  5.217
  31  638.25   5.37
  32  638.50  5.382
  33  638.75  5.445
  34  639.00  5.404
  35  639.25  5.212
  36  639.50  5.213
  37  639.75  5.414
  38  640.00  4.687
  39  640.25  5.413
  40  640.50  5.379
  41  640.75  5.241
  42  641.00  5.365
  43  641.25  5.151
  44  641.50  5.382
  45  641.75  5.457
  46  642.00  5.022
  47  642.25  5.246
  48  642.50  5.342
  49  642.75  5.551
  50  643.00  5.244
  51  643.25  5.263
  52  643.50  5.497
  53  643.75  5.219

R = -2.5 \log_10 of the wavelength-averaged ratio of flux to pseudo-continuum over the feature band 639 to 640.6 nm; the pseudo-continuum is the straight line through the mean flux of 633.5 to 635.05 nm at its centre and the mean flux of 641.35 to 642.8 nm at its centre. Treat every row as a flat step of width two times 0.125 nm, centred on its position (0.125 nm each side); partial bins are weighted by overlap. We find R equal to 0.02 mag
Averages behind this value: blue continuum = 5.31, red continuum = 5.32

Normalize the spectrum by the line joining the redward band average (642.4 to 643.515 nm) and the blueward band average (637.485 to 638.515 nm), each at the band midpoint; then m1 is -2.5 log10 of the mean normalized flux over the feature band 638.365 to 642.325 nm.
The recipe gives 0.014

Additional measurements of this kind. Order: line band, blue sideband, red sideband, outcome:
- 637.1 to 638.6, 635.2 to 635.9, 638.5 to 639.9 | -0.01 mag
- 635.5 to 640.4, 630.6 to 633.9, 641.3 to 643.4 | 0.00 mag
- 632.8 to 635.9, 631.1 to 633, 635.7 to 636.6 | -0.01 mag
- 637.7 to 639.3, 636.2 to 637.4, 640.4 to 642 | 0.00 mag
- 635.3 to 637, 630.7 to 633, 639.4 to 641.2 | 0.00 mag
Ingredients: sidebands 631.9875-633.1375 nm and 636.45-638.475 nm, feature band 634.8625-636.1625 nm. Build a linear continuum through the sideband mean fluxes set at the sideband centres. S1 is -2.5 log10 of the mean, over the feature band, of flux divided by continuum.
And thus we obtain 0.01 mag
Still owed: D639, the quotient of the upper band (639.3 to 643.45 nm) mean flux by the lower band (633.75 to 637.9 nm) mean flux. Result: 0.99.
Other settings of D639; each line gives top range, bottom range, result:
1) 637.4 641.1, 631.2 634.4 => 1.00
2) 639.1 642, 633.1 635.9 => 0.98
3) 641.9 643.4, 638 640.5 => 1.00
